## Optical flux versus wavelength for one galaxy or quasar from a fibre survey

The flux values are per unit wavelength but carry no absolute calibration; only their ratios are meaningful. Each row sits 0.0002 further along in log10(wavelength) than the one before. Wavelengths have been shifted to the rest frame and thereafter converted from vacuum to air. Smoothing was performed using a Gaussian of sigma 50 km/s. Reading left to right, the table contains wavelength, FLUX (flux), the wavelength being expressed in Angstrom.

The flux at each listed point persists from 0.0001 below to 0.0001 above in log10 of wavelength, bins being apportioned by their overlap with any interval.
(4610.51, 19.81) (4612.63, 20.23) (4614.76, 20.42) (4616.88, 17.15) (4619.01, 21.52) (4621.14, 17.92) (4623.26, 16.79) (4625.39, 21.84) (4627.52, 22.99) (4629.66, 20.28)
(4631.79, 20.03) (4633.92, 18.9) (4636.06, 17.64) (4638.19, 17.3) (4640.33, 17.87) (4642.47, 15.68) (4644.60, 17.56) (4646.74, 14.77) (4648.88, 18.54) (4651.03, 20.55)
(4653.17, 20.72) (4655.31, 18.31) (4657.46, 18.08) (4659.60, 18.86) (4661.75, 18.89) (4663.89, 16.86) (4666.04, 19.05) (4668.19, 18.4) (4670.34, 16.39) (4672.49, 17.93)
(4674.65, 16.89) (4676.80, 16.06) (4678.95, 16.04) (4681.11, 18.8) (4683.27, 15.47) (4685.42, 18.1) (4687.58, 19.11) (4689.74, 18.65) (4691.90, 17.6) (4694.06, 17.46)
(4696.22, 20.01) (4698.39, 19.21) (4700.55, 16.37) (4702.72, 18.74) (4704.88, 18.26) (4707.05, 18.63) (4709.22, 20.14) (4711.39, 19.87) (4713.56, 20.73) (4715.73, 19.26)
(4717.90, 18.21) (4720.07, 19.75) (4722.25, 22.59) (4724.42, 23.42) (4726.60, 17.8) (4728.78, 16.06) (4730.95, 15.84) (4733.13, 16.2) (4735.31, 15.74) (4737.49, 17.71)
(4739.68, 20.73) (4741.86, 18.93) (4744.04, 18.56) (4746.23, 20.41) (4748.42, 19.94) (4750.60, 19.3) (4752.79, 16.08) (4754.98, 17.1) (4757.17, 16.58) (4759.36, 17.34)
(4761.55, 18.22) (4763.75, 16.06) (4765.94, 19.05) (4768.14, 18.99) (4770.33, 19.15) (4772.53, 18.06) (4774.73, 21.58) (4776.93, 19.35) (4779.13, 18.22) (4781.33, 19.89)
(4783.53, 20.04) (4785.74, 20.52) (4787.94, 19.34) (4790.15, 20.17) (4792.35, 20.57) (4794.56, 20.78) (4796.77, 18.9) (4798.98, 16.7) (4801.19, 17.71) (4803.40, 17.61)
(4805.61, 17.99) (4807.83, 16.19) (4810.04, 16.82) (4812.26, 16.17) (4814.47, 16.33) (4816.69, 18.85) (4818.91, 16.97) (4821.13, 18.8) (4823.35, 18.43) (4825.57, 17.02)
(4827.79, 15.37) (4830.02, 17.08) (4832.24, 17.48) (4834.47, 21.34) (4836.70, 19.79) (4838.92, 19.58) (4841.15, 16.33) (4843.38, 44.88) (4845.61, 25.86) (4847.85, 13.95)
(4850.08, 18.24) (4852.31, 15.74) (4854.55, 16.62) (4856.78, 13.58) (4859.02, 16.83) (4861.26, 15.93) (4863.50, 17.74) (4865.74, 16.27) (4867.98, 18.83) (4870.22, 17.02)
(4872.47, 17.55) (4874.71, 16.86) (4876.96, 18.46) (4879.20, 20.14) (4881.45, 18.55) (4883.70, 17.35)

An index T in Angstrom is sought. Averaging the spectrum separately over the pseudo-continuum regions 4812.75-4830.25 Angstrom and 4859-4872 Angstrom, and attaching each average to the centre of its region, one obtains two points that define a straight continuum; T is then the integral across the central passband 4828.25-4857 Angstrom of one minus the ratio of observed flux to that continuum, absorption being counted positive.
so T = -4.8 Angstrom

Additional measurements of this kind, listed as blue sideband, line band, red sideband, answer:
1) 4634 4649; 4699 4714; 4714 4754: -0.5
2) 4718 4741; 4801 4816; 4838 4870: 1.6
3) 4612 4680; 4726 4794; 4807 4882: -0.4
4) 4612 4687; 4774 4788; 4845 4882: -1.6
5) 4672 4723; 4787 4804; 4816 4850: 0.5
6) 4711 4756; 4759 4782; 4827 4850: 1.0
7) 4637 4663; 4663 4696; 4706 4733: 1.8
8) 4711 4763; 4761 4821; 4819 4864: 0.8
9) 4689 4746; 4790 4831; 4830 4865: 3.2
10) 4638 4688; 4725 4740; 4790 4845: 1.0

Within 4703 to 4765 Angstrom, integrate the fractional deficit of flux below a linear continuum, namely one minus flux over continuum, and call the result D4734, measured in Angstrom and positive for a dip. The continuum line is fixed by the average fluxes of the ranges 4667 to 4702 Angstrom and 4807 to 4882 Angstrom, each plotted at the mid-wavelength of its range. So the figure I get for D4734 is -2.3 Angstrom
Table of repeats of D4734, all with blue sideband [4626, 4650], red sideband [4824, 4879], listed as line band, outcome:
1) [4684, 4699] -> 0.0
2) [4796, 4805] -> 0.4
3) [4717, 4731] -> -0.6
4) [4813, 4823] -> 0.5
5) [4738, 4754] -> -0.5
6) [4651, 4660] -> -0.4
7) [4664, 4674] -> 0.3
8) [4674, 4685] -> 1.0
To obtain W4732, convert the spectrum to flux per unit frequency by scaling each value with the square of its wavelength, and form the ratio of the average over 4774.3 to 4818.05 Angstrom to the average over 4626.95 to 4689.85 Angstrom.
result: 1.09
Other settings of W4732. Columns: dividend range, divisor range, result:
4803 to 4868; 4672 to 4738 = 1.06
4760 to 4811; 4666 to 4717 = 1.07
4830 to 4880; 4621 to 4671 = 1.12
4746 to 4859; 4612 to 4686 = 1.09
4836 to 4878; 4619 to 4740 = 1.11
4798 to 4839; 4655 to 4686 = 1.07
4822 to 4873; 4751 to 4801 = 1.03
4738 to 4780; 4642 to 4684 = 1.09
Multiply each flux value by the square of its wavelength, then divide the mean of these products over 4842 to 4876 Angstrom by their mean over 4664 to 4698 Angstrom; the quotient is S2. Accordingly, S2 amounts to 1.2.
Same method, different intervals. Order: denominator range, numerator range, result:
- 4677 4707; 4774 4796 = 1.16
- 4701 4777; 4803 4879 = 1.03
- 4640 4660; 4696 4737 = 1.07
